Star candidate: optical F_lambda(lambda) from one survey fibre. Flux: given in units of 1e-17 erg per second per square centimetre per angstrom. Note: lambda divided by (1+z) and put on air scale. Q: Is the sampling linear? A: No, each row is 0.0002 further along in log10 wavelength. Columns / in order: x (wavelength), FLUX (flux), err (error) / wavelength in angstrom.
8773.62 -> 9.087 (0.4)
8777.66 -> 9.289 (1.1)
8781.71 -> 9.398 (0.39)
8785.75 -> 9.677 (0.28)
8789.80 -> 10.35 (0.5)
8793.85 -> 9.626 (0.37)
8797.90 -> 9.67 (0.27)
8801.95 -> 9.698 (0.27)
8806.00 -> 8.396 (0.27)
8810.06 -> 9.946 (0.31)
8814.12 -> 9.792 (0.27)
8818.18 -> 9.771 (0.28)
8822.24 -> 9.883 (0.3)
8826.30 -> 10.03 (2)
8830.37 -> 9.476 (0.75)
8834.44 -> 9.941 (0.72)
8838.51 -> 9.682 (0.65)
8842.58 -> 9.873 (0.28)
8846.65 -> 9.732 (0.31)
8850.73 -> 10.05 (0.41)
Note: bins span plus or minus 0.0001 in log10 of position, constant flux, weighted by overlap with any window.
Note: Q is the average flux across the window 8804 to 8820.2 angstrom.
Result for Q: 9.47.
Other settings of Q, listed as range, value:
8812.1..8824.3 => 9.82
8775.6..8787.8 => 9.45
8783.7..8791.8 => 10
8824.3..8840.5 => 9.78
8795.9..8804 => 9.69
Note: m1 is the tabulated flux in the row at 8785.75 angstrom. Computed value 9.677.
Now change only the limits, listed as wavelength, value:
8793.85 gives 9.626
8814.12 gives 9.792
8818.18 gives 9.771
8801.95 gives 9.698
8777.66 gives 9.289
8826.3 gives 10.03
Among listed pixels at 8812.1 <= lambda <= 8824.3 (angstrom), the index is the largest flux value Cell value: 9.883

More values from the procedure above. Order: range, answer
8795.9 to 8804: 9.698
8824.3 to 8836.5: 10.03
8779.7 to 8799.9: 10.35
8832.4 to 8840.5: 9.941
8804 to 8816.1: 9.946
